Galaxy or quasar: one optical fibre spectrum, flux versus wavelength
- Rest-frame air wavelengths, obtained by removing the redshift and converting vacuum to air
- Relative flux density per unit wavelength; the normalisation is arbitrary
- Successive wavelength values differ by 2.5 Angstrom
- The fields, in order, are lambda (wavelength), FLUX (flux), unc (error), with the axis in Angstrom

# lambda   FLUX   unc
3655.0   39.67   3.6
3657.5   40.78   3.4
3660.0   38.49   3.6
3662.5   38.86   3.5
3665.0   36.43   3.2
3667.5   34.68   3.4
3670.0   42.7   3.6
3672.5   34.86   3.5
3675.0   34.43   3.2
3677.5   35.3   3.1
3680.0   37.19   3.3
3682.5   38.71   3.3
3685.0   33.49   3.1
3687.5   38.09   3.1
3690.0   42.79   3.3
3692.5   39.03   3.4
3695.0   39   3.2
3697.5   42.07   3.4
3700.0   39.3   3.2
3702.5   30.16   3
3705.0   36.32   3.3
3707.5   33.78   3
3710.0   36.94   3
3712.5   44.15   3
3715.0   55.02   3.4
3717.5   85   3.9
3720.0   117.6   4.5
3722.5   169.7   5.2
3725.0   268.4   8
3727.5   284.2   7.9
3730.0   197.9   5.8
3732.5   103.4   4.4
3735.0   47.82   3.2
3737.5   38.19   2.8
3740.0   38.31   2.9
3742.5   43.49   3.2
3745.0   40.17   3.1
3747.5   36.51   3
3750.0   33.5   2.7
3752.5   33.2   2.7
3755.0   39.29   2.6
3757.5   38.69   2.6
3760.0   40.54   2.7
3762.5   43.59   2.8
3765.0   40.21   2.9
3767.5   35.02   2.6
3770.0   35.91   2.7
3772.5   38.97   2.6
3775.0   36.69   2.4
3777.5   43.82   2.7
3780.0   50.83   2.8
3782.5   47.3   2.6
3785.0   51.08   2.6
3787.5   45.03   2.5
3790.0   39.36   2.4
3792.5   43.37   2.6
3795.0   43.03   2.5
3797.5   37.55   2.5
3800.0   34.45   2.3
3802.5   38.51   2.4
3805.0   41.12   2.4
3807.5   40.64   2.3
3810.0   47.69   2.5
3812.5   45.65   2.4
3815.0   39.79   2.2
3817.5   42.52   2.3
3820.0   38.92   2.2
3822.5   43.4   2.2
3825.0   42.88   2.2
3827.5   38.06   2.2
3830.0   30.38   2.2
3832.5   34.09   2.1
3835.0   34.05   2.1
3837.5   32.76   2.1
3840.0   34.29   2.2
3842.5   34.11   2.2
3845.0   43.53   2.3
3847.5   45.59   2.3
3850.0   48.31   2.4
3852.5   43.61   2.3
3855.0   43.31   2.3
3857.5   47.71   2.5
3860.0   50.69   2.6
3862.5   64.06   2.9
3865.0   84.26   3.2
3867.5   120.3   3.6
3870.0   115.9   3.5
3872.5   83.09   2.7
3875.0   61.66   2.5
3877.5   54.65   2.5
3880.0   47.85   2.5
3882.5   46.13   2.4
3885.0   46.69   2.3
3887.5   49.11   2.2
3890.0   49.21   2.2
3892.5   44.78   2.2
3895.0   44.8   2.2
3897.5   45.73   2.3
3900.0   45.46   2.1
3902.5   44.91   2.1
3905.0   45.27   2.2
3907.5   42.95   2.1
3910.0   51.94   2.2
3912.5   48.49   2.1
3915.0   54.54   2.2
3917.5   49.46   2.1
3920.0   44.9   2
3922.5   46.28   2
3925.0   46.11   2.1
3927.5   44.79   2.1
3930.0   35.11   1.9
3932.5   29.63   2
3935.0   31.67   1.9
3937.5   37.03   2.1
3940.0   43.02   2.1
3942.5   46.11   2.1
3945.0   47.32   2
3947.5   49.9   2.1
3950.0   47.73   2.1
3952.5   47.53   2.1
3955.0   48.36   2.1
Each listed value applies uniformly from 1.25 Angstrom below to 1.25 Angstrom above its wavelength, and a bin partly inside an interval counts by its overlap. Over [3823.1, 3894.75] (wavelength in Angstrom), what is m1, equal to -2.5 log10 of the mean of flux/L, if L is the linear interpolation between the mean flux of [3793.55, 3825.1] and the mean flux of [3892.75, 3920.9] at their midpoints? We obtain -0.18 mag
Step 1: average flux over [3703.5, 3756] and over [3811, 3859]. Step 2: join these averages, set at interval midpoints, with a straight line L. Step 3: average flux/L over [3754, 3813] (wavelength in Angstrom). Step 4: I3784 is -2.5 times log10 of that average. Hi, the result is 0.42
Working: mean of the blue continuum 84.9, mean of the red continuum 40.2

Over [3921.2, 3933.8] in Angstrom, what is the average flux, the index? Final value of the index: 40.4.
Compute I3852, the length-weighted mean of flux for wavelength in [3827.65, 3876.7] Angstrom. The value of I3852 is 55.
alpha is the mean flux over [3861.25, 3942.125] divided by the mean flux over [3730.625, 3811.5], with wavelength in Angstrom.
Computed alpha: 1.2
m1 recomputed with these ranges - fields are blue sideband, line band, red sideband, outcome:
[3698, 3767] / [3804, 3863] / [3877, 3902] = 0.328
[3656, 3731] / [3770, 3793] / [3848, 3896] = 0.415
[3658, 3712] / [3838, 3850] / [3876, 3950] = 0.081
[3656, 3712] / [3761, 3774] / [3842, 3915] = 0.165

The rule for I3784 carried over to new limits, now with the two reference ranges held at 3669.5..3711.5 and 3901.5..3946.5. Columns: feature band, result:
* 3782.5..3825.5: -0.05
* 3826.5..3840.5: 0.22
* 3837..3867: -0.19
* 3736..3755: 0.03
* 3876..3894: -0.14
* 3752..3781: -0.01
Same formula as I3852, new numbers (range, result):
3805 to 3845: 38.8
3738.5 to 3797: 40.7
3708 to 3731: 136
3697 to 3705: 36.6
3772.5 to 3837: 41.1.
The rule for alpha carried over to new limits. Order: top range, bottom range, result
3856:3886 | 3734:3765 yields 1.74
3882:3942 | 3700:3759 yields 0.56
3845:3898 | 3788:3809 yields 1.47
